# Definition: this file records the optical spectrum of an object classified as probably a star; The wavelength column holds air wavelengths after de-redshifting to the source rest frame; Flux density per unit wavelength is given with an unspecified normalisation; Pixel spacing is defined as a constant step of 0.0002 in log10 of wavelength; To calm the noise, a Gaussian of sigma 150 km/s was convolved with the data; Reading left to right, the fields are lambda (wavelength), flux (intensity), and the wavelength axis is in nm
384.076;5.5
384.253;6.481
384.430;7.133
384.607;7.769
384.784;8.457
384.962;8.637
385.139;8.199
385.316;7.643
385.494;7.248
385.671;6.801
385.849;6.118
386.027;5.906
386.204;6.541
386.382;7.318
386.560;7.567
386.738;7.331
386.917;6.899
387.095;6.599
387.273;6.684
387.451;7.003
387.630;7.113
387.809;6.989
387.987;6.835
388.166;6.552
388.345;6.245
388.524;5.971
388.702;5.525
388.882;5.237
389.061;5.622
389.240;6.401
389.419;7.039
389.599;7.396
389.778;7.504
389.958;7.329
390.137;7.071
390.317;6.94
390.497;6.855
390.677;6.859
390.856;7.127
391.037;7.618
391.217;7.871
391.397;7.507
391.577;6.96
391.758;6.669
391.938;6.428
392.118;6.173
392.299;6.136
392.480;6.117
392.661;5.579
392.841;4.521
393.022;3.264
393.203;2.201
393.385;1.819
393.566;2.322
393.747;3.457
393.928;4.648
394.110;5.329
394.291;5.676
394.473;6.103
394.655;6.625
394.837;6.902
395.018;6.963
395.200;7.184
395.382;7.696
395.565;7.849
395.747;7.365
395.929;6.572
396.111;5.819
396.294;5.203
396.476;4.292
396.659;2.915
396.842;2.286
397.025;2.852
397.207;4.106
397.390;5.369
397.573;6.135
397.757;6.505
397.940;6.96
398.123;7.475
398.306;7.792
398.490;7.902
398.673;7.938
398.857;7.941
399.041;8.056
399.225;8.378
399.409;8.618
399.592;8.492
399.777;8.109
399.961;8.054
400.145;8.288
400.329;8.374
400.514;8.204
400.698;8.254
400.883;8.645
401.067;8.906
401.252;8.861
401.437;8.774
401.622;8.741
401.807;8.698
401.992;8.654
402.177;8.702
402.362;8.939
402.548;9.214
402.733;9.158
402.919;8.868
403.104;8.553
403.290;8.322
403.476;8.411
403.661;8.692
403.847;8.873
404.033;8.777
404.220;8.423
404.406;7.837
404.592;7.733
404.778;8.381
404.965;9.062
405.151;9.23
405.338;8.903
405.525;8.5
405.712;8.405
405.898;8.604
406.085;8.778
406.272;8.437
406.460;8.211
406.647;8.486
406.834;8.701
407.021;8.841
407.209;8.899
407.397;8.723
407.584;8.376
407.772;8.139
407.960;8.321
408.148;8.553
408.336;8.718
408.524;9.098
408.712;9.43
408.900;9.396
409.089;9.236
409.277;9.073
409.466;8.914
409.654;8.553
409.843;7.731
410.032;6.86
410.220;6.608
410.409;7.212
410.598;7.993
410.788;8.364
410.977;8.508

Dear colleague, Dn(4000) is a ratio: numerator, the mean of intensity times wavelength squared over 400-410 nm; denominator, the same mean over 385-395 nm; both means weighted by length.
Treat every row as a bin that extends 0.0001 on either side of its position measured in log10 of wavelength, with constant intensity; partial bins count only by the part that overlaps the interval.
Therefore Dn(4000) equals 1.49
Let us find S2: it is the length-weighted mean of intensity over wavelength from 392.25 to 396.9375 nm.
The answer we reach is 5.18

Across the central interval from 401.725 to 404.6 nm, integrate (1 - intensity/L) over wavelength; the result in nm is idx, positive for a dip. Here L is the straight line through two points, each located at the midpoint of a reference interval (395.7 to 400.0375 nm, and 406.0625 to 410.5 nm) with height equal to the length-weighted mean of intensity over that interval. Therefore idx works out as -0.451 nm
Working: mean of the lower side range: 6.45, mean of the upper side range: 8.47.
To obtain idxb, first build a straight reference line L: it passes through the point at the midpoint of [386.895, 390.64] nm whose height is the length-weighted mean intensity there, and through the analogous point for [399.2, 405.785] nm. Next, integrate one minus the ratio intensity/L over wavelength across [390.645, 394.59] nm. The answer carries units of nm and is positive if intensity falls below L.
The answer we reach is 0.94 nm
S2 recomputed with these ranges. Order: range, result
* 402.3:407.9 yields 8.61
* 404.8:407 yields 8.66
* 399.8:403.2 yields 8.65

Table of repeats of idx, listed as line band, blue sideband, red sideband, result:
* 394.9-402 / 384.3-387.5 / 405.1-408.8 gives 0.830 nm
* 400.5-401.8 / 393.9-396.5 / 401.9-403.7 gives -0.066 nm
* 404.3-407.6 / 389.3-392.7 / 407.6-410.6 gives -0.180 nm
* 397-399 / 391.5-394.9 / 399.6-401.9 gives 0.186 nm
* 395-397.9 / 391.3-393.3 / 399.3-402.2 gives 0.588 nm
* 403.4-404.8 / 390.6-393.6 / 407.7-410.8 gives -0.157 nm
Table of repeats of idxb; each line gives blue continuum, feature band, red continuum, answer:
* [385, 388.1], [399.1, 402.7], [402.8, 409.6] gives -0.16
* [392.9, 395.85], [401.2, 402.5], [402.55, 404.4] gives -0.11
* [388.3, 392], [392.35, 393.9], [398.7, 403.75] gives 0.74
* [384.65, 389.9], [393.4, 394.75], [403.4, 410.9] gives 0.49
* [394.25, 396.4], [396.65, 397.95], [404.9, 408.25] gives 0.45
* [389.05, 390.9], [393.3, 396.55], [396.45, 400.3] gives 0.53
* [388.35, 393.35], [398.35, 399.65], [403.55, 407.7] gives -0.11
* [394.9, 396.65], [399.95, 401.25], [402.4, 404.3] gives -0.09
